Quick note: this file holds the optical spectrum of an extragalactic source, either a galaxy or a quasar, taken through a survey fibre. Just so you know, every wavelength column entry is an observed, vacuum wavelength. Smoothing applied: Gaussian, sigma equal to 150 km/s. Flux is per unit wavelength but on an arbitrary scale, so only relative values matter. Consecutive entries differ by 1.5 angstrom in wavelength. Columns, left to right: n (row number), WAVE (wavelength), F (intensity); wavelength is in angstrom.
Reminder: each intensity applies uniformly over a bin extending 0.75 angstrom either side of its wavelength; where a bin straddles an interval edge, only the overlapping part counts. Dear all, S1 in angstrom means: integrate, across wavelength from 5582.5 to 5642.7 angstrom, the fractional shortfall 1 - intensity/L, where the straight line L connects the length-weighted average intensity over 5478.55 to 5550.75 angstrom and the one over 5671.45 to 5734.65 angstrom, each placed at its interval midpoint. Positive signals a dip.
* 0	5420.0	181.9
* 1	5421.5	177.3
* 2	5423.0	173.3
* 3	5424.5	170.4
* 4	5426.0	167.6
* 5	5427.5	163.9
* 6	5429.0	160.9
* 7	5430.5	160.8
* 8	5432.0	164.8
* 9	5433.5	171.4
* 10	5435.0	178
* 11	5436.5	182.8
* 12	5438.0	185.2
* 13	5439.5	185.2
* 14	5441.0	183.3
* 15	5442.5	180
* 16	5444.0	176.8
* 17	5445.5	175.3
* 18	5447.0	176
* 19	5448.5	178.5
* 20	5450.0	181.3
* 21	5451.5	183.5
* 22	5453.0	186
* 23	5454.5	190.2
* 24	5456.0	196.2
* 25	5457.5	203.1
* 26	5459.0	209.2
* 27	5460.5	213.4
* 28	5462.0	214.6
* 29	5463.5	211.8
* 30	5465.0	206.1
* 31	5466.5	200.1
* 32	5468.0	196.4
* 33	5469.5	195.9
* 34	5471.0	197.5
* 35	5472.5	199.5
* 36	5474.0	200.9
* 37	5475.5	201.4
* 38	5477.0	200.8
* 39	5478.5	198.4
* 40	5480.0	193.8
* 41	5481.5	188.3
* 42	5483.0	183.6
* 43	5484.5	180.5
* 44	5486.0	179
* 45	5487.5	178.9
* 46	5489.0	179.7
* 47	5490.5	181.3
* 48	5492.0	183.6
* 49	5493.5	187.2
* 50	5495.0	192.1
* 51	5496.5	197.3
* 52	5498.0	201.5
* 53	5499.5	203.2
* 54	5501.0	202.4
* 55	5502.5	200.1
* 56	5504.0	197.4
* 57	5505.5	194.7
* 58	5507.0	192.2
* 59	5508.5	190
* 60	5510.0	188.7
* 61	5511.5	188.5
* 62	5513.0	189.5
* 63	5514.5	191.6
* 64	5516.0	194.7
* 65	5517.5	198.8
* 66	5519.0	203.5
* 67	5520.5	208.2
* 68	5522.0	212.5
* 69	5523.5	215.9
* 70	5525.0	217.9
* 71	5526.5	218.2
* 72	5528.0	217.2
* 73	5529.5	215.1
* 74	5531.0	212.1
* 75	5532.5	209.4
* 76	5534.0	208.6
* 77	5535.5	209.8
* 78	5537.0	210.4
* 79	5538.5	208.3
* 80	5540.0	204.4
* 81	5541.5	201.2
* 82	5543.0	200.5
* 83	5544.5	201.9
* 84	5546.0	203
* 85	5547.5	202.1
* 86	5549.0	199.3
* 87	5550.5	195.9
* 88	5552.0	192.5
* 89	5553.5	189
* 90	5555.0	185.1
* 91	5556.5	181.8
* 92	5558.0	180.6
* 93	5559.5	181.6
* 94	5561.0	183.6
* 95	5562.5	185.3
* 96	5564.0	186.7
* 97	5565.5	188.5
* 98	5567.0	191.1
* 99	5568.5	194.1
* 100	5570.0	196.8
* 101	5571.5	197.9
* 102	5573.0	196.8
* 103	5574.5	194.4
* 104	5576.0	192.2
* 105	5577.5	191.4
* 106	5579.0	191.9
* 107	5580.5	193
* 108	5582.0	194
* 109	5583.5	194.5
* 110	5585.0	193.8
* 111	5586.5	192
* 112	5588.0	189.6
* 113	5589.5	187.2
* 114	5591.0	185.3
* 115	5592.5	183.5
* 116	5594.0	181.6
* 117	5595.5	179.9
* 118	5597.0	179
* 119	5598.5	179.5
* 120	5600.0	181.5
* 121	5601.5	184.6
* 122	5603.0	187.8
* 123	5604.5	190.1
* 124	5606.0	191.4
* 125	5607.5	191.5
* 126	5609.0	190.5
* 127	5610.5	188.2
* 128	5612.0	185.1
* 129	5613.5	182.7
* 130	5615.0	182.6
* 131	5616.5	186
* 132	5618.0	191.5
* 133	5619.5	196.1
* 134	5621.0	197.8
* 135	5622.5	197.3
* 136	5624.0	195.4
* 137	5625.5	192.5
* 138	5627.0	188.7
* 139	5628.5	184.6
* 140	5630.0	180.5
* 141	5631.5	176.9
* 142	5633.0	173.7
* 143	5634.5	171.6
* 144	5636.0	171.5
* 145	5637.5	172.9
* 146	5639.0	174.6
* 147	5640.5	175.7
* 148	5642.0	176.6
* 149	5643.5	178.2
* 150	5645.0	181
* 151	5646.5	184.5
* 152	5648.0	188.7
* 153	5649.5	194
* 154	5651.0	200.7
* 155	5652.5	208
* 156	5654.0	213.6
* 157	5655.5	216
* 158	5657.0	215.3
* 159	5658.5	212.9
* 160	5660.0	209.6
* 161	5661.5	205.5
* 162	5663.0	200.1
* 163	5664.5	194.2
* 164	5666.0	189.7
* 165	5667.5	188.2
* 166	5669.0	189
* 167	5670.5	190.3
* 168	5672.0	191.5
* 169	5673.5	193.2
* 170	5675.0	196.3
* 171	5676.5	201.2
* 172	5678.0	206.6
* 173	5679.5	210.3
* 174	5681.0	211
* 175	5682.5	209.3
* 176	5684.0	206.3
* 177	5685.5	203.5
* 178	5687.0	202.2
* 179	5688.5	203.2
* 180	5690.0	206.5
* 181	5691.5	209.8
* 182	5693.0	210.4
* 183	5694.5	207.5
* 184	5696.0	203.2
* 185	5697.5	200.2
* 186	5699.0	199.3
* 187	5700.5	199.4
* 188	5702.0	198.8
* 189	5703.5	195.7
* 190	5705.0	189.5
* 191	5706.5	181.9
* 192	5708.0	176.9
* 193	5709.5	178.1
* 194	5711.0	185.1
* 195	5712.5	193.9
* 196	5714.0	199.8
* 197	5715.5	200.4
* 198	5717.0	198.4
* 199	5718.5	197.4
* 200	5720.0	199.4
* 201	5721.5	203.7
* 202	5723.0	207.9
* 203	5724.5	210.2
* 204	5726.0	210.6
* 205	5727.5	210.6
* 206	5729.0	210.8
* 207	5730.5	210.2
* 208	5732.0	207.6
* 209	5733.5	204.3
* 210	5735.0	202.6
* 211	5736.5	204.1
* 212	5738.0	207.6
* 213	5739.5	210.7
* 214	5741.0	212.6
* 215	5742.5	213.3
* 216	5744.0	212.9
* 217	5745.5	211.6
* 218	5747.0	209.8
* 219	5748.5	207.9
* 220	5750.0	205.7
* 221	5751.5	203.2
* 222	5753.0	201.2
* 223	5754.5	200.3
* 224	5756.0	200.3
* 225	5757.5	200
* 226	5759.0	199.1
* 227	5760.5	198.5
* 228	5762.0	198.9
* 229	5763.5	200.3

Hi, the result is 4.43 angstrom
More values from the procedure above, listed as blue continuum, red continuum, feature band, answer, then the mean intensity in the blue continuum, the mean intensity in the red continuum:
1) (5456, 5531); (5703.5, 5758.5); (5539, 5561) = 0.6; 198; 202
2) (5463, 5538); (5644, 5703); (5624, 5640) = 1.7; 199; 201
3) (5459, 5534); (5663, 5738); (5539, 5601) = 2.6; 199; 200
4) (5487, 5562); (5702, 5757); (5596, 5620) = 1.6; 198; 202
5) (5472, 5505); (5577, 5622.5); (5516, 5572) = -2.9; 192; 188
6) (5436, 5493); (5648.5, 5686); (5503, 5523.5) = -0.3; 191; 202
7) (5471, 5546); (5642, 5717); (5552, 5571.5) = 1.1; 199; 198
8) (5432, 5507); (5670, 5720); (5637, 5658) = 0.6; 191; 199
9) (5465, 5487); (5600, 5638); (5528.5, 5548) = -1.7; 194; 186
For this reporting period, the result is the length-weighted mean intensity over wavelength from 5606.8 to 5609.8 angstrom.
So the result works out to 191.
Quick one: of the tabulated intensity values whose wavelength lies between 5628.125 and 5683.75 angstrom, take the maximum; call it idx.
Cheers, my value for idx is 216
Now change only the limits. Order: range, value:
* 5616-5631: 197.8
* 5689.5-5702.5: 210.4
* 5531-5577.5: 212.1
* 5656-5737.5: 215.3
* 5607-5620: 196.1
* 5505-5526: 217.9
